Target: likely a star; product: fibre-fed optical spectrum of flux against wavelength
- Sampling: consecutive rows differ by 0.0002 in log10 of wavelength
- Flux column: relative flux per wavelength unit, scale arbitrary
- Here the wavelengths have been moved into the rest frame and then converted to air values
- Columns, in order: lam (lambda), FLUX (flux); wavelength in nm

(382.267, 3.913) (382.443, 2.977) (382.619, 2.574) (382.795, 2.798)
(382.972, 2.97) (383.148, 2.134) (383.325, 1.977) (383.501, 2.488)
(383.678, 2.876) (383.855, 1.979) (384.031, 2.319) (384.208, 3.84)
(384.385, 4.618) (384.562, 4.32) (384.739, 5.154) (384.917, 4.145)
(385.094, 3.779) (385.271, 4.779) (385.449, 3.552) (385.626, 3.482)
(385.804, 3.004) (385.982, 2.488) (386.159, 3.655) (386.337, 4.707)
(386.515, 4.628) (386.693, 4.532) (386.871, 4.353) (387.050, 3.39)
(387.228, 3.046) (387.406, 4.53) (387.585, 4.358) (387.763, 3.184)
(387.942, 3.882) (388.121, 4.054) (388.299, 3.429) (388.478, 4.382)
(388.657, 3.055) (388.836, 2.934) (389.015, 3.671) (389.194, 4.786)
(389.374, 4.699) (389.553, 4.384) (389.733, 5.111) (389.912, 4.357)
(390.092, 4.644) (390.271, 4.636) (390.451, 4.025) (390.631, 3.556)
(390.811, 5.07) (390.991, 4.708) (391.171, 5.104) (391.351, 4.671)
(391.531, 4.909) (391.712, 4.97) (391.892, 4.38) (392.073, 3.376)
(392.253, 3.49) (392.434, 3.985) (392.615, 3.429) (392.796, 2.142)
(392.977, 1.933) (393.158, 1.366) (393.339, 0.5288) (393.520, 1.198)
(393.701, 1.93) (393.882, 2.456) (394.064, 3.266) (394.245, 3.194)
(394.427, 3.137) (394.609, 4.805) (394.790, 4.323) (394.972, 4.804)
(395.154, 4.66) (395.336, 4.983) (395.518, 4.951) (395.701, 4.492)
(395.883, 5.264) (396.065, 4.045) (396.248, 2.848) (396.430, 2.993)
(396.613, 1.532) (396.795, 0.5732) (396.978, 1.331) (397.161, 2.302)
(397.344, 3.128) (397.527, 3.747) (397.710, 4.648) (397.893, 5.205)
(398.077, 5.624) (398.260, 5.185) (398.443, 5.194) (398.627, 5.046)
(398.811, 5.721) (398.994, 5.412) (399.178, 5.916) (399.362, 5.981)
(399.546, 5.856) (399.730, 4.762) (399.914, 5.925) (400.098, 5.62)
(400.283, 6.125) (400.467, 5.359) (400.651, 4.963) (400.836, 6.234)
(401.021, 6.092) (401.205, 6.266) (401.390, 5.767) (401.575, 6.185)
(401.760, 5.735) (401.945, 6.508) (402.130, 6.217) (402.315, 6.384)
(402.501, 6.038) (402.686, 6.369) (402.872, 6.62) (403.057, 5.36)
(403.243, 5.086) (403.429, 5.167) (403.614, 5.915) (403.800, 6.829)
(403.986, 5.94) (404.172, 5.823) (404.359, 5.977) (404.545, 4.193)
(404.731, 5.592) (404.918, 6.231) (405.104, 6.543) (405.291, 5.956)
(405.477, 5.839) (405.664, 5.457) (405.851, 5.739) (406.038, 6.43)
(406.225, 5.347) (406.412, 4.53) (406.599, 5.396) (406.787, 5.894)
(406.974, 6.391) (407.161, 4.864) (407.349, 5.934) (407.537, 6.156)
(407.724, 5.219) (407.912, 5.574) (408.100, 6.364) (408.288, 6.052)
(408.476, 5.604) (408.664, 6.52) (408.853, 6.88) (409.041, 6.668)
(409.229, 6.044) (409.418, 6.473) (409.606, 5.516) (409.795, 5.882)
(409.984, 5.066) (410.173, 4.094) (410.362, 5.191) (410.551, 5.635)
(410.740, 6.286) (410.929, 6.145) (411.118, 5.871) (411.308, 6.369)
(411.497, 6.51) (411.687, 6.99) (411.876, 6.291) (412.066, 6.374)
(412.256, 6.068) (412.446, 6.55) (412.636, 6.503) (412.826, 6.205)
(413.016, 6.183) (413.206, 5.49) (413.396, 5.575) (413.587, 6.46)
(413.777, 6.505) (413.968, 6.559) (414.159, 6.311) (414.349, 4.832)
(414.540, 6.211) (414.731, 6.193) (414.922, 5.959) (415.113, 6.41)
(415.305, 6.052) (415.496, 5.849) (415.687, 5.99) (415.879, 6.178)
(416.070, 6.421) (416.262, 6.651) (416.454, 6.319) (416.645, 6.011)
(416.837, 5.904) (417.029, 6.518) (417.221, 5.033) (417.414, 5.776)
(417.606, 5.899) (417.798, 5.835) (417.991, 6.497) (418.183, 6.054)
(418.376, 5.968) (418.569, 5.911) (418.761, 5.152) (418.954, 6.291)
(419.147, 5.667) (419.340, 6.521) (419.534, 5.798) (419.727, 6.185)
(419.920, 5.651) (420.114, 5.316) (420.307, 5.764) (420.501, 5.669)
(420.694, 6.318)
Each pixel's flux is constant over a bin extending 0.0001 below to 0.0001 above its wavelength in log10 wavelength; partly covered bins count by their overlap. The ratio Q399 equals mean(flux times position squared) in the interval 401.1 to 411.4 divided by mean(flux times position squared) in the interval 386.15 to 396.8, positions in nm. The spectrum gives 1.7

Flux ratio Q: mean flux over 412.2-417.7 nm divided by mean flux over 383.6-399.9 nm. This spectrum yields 1.6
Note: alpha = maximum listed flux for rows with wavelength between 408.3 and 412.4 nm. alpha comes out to 6.99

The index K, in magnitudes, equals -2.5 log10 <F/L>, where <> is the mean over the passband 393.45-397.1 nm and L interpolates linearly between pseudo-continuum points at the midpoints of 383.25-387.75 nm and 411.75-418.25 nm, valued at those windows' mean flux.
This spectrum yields 0.32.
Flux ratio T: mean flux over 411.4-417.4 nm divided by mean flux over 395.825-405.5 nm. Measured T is 1.2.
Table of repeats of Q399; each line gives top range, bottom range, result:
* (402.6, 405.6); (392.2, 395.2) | 2.08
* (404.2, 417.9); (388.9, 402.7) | 1.46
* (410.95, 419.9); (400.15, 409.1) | 1.09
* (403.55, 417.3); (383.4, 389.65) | 1.78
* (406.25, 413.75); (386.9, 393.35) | 1.69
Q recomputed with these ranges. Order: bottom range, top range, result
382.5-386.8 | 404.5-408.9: 1.68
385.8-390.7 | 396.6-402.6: 1.27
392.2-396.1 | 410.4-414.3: 1.84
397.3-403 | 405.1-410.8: 1.03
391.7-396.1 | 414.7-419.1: 1.75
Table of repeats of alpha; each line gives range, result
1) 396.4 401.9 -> 6.266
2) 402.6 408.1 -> 6.829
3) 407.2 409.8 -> 6.88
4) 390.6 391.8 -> 5.104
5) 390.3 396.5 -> 5.264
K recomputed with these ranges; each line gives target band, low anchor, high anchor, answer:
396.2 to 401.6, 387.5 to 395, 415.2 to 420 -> -0.07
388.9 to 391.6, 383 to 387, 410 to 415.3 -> -0.13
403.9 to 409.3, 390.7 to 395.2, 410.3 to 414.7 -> -0.09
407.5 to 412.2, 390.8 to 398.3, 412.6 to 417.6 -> -0.11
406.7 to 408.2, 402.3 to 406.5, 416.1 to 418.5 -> 0.01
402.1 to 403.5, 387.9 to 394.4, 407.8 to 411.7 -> -0.16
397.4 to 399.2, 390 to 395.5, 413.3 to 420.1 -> -0.21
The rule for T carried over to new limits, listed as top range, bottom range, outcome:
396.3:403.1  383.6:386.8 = 1.34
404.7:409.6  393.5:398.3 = 1.64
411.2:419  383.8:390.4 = 1.55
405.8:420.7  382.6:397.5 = 1.66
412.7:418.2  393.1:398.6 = 1.74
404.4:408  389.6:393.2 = 1.40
